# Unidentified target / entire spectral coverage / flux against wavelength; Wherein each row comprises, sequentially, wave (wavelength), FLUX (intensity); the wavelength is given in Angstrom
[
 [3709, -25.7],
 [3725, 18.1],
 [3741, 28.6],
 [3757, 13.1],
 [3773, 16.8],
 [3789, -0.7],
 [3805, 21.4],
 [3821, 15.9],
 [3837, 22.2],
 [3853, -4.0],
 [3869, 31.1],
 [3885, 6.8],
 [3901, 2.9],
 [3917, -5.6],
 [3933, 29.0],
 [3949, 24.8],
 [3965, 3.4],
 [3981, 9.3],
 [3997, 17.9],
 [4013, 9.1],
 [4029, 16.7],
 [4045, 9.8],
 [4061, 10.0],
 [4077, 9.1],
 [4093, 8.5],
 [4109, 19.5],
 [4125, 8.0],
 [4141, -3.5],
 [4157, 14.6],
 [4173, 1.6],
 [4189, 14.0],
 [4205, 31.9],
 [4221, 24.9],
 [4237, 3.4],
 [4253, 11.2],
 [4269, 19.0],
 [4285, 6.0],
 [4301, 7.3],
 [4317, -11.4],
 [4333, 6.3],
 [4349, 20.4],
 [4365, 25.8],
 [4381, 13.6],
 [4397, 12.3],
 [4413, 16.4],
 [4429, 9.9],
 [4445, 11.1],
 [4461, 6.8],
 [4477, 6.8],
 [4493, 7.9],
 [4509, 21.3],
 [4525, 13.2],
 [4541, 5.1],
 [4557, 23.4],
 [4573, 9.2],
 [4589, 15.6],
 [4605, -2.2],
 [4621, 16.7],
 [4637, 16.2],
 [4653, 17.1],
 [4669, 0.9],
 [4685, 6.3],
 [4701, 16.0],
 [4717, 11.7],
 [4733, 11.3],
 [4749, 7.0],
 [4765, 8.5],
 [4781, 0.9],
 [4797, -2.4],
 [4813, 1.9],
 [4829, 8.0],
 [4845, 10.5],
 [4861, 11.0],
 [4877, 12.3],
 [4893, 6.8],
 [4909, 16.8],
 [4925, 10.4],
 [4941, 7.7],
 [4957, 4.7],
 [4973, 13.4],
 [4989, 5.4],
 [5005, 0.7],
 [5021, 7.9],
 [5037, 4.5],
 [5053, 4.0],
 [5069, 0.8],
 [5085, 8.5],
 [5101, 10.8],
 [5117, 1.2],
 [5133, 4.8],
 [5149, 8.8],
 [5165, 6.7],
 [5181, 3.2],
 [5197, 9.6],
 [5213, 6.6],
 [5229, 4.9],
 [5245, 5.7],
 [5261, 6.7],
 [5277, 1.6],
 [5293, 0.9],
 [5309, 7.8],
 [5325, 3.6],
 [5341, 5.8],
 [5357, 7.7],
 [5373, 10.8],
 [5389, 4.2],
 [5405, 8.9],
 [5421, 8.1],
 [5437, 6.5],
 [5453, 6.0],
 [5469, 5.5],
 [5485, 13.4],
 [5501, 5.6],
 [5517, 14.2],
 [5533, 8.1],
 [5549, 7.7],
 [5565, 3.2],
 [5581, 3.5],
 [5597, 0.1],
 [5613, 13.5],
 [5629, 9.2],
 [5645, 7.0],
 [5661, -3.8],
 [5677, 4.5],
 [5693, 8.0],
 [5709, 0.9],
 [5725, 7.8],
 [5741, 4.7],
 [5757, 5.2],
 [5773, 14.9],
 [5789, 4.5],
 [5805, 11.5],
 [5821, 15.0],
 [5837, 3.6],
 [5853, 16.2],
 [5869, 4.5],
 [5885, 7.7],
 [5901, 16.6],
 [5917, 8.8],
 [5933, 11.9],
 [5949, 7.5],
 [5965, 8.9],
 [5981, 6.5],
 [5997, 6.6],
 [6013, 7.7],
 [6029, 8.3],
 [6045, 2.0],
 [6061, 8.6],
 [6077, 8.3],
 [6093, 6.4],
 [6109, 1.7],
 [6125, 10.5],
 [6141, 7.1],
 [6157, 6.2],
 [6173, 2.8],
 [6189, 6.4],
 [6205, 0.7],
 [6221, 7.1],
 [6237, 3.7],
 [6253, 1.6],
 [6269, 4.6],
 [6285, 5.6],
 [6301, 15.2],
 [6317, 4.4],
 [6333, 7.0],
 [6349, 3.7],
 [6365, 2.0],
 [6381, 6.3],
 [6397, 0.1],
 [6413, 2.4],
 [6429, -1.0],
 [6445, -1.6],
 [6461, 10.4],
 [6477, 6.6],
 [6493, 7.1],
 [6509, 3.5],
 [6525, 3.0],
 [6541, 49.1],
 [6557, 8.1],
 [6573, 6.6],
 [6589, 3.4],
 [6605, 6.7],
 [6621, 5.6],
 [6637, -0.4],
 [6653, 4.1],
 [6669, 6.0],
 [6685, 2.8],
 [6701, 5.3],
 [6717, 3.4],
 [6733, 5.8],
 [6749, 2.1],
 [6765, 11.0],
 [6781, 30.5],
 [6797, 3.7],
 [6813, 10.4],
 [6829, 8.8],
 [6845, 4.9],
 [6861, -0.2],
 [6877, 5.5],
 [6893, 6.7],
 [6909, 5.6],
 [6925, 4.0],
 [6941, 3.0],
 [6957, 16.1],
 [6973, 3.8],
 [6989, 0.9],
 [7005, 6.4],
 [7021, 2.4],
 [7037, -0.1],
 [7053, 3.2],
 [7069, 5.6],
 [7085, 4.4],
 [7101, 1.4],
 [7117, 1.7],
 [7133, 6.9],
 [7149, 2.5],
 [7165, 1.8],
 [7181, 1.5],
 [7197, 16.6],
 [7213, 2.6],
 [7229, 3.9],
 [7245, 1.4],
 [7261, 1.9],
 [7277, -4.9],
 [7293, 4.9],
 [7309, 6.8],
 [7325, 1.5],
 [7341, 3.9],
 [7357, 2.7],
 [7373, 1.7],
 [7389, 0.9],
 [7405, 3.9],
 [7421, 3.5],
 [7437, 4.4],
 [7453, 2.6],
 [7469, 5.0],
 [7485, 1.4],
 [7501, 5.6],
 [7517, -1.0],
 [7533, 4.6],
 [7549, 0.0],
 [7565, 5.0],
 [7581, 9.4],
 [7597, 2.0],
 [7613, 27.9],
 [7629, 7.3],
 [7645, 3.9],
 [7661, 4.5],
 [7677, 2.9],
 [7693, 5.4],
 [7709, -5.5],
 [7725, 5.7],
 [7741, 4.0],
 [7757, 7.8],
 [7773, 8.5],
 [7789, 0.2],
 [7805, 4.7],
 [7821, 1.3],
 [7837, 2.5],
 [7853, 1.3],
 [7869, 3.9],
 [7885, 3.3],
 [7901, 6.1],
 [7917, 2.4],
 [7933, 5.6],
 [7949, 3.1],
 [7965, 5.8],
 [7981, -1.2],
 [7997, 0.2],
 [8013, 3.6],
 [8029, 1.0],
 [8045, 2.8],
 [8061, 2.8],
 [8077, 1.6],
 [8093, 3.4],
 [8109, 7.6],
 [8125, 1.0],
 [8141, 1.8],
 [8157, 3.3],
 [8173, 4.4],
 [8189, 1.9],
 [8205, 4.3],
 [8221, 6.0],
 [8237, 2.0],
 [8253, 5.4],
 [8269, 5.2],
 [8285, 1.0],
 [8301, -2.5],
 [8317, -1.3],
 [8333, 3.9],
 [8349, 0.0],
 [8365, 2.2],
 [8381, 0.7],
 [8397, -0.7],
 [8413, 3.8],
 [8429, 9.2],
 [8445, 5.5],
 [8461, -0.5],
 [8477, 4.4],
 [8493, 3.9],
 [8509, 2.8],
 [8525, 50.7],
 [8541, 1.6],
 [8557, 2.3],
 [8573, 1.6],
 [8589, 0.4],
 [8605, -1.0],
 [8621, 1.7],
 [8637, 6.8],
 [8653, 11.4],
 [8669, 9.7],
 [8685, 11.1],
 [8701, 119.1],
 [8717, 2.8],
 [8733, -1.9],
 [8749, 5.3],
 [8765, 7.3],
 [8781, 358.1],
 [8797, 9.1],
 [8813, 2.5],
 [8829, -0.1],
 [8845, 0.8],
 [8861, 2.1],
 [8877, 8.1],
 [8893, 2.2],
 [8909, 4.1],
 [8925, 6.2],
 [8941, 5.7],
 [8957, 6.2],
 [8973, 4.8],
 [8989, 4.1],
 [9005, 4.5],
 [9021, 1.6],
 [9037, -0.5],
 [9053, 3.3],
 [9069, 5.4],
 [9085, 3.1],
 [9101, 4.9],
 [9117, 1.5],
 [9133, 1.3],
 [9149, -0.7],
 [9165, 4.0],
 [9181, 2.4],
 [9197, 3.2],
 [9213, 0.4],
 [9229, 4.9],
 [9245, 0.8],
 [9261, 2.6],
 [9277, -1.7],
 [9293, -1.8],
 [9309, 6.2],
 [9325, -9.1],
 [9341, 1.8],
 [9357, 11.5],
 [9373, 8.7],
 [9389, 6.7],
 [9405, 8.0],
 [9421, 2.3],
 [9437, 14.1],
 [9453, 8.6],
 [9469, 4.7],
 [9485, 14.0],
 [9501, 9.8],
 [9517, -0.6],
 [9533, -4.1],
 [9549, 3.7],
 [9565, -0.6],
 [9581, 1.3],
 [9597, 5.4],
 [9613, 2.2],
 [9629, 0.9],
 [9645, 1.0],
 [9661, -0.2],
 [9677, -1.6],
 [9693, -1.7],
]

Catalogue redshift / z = 0.75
